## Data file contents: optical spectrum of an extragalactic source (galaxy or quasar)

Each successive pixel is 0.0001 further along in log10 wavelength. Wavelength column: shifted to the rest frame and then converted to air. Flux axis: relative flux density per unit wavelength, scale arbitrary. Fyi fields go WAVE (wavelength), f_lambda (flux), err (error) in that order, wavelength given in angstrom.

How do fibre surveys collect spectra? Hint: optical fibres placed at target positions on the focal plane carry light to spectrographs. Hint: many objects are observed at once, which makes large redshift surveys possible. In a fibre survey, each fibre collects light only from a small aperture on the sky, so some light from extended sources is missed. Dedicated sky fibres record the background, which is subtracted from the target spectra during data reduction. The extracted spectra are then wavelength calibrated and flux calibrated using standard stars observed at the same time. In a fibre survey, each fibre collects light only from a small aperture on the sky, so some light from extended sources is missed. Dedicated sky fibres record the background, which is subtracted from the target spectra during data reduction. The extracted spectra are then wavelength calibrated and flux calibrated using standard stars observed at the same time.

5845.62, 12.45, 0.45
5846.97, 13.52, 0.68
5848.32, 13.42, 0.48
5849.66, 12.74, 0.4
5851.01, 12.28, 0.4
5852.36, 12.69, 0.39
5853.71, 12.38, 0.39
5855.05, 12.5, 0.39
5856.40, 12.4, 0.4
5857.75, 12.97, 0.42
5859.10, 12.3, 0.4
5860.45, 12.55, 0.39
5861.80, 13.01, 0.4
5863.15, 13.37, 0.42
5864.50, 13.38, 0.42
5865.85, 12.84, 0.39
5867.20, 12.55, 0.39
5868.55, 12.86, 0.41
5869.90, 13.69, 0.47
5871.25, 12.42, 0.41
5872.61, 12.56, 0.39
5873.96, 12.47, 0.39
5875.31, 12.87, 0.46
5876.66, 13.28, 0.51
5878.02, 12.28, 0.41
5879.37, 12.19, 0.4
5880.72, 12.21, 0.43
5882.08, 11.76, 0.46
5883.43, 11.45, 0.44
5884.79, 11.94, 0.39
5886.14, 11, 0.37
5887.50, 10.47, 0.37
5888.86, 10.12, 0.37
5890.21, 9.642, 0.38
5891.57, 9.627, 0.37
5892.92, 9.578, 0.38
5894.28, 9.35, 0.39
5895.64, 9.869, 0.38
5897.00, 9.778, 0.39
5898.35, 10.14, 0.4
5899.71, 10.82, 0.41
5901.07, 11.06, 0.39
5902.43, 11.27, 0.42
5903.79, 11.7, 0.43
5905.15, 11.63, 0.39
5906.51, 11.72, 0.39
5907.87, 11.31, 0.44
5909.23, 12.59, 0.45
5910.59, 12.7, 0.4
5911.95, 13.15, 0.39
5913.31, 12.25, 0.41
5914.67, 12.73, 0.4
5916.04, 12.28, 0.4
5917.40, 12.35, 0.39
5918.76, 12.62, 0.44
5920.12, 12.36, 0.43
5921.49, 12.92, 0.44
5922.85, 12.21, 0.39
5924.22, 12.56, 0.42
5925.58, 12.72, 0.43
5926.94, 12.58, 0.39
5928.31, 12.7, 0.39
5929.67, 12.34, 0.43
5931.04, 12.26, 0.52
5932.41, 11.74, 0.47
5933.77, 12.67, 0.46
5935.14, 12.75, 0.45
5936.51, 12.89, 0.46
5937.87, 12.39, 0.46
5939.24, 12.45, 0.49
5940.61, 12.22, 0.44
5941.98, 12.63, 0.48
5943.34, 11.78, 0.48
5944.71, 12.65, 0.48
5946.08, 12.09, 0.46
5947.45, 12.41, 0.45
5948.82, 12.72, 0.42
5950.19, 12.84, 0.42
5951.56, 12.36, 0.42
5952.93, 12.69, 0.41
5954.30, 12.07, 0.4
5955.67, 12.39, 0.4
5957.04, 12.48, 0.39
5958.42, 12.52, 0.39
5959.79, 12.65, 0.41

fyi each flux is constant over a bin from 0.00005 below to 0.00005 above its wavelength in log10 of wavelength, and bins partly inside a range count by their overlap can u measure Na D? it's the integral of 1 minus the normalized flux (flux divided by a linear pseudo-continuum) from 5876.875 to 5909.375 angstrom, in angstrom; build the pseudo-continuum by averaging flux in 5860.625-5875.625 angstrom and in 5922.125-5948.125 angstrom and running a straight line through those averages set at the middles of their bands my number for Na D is 4.4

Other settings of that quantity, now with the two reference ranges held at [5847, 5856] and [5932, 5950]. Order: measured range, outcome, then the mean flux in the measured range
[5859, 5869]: -0.2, 12.9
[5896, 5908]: 1.5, 11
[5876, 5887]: 0.6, 12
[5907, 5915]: 0.1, 12.4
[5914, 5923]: 0.0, 12.5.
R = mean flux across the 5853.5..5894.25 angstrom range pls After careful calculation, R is 12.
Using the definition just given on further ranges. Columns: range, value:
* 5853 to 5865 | 12.8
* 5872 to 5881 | 12.6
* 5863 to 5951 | 12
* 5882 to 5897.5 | 10.3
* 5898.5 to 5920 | 12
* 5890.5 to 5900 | 9.83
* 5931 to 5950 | 12.4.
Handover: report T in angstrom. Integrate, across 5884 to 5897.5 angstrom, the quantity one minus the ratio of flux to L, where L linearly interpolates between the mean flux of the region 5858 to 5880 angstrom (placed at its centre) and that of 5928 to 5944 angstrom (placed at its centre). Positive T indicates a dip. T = 2.7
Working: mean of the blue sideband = 12.8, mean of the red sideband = 12.4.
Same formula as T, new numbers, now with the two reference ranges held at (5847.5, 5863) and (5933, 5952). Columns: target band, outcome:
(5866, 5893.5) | 1.87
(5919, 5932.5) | 0.06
